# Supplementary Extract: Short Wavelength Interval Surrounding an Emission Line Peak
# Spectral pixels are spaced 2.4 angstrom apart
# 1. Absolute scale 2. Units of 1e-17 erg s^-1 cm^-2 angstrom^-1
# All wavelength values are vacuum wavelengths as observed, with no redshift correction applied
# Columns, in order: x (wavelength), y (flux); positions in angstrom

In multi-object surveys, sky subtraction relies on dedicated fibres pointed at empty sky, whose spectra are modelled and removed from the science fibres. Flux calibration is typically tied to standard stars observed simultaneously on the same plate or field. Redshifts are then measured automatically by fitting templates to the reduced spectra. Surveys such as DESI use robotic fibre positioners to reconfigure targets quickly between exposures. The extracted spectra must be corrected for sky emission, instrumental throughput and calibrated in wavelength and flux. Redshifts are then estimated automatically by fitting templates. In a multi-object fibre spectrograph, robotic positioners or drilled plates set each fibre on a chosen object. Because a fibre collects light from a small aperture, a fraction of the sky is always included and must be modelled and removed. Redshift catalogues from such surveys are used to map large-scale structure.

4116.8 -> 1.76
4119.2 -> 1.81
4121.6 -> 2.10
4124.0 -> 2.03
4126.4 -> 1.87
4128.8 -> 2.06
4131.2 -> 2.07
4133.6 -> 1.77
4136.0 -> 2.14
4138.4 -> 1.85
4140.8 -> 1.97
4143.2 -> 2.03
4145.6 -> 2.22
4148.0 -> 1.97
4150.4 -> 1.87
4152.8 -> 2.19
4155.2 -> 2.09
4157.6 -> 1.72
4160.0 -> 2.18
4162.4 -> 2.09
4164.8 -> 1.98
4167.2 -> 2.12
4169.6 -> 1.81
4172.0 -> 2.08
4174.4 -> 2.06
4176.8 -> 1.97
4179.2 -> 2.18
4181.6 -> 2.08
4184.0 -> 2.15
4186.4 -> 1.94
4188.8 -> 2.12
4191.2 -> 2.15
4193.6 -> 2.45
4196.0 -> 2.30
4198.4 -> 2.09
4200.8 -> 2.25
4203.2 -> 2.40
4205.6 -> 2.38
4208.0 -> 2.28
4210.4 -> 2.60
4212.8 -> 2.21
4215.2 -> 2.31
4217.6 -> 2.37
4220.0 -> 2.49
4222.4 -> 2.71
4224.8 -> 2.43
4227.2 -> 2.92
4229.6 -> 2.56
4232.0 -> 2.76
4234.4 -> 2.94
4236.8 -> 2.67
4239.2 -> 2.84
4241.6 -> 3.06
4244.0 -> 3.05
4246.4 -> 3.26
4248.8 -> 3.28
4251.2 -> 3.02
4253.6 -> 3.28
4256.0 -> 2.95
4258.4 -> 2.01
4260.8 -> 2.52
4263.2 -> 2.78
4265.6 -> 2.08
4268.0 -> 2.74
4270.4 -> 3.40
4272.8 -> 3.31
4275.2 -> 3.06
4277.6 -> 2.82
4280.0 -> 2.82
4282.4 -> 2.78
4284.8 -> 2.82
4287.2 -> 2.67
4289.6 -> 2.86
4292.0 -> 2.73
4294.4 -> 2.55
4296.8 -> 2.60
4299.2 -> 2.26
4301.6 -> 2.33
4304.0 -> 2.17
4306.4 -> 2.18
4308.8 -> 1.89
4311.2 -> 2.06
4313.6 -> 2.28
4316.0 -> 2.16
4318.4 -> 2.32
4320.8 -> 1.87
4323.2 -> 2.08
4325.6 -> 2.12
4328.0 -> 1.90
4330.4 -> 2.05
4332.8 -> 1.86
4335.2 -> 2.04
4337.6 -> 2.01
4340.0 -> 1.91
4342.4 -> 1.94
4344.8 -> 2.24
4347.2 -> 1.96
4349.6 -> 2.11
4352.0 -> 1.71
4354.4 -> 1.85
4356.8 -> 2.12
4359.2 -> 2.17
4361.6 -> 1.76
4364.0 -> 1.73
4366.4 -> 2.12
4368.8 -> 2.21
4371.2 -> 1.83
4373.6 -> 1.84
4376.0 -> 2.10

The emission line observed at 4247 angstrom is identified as C IV 1549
